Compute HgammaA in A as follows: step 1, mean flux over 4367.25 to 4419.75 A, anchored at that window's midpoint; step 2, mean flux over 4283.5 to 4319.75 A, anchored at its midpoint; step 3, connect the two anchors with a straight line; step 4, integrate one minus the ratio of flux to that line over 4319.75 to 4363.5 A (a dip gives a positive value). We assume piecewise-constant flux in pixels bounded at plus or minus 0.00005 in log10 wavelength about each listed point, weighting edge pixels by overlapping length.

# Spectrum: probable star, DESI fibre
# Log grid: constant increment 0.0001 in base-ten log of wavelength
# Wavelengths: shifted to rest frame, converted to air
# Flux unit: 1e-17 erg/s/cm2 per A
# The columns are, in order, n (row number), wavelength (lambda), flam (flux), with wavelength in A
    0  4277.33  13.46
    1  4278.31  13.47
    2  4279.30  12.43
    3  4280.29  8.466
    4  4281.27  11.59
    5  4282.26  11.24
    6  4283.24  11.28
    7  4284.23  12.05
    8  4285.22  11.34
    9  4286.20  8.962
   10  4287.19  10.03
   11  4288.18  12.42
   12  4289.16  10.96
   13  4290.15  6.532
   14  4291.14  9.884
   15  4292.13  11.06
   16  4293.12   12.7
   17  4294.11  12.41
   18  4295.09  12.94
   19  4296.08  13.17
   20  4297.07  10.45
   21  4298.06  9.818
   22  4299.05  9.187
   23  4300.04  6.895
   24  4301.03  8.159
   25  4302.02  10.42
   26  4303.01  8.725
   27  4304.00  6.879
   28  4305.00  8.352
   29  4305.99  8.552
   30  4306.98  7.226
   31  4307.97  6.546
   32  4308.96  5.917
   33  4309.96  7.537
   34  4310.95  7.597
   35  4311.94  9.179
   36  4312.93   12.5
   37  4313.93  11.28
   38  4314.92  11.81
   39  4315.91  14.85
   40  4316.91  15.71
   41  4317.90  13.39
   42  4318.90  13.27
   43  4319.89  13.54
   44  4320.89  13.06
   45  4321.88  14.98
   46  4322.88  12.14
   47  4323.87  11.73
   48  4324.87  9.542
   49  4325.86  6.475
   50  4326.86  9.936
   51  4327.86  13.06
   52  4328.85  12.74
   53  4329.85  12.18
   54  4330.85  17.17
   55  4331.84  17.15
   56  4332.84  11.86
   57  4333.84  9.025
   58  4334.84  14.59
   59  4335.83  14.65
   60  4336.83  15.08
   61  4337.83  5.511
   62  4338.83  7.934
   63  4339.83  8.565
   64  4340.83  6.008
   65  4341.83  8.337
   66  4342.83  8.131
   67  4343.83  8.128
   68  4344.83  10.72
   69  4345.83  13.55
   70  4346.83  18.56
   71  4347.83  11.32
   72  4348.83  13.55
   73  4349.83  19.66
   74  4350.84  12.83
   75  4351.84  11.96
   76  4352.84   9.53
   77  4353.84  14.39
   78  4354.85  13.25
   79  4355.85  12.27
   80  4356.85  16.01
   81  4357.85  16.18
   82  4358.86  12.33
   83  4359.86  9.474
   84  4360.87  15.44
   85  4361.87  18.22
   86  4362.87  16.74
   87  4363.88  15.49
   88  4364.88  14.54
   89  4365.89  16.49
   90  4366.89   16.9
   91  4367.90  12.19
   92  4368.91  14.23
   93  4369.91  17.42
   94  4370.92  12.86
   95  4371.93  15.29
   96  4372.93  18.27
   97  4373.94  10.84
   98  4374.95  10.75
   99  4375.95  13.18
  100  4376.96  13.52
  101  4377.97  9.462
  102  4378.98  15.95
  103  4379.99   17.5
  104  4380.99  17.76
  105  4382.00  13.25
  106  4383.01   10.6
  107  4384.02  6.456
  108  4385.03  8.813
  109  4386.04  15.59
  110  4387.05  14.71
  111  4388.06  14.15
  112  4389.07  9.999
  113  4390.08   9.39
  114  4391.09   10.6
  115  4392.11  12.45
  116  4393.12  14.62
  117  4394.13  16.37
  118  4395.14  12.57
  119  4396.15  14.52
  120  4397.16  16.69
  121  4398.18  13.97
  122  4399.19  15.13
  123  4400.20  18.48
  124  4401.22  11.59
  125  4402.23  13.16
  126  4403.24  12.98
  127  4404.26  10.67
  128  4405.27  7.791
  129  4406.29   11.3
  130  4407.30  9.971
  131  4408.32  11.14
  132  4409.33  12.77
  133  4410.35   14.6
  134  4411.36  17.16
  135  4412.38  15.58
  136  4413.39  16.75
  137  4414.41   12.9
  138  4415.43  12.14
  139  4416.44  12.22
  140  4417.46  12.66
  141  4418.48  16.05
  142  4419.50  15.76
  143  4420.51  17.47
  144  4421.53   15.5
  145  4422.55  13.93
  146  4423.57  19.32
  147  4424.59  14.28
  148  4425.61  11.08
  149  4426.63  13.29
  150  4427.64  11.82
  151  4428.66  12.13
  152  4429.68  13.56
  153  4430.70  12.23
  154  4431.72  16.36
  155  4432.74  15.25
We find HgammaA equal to -3.1 A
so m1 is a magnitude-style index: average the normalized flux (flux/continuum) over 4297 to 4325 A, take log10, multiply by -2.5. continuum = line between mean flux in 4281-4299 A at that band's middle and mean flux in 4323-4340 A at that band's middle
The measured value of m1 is 0.10 mag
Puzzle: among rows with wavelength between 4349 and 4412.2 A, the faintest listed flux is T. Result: 6.456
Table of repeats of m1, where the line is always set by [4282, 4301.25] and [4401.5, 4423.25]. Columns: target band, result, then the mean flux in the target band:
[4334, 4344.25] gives 0.21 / 9.68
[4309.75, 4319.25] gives -0.06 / 11.8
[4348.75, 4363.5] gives -0.17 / 14.1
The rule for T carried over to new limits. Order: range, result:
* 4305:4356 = 5.511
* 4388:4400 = 9.39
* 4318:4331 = 6.475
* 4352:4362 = 9.474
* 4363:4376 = 10.75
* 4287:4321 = 5.917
